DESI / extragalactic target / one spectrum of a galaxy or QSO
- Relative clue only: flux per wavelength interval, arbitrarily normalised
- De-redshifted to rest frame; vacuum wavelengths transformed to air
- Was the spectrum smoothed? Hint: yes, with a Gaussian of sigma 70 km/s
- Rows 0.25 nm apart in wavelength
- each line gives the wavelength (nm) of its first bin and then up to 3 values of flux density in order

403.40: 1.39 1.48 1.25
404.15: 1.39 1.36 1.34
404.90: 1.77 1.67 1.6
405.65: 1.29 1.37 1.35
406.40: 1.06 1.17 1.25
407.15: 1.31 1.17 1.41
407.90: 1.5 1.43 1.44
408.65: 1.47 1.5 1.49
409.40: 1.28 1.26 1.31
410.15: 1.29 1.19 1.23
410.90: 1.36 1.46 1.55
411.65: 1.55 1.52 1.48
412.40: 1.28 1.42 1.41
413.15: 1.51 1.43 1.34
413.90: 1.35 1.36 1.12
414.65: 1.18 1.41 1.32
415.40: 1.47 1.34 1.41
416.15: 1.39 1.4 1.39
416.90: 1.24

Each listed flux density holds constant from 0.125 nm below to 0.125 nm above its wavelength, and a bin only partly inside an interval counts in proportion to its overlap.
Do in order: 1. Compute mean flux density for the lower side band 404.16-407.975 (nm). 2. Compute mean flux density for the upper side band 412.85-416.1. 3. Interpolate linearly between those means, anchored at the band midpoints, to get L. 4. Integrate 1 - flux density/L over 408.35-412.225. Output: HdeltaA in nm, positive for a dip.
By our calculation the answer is -0.090 nm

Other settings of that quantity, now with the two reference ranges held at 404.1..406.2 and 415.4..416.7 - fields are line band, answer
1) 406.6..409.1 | 0.13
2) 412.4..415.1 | 0.12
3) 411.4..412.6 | -0.04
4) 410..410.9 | 0.11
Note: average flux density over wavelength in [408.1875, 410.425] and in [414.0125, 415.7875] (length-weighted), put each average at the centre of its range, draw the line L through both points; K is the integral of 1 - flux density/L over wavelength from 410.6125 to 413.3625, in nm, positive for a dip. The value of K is -0.20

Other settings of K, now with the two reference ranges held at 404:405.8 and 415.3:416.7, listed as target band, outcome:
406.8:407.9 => 0.12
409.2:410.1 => 0.09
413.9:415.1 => 0.11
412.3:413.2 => 0.02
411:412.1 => -0.06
